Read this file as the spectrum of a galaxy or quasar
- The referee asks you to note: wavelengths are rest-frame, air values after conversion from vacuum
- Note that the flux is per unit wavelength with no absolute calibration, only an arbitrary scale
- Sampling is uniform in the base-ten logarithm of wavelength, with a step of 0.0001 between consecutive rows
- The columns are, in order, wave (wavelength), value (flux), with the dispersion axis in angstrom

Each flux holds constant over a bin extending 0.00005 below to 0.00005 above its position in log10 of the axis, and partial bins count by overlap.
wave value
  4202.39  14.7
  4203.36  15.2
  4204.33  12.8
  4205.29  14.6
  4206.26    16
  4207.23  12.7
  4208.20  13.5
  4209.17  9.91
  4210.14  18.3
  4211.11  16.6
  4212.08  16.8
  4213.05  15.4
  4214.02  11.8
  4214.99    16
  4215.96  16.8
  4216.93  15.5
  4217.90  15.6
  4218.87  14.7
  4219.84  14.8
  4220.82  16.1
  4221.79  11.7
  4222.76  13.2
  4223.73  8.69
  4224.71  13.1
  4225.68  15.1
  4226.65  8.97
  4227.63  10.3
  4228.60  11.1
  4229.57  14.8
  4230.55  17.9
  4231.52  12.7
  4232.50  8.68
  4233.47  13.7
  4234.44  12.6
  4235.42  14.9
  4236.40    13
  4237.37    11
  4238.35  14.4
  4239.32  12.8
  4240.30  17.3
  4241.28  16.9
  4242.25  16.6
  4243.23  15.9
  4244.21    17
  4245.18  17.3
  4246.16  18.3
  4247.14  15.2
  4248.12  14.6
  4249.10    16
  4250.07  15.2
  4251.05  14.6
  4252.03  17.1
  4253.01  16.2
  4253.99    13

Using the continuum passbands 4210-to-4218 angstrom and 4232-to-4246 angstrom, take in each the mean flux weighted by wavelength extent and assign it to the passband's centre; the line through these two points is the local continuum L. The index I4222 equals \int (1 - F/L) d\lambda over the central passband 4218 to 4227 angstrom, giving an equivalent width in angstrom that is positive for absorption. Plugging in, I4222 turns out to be 1.3 angstrom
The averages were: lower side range 15.8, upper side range 14.5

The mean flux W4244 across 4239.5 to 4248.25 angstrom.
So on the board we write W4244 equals 16.5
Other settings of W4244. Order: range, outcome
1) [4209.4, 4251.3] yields 14.4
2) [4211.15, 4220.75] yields 15.4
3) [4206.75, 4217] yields 14.8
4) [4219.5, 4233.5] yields 12.7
